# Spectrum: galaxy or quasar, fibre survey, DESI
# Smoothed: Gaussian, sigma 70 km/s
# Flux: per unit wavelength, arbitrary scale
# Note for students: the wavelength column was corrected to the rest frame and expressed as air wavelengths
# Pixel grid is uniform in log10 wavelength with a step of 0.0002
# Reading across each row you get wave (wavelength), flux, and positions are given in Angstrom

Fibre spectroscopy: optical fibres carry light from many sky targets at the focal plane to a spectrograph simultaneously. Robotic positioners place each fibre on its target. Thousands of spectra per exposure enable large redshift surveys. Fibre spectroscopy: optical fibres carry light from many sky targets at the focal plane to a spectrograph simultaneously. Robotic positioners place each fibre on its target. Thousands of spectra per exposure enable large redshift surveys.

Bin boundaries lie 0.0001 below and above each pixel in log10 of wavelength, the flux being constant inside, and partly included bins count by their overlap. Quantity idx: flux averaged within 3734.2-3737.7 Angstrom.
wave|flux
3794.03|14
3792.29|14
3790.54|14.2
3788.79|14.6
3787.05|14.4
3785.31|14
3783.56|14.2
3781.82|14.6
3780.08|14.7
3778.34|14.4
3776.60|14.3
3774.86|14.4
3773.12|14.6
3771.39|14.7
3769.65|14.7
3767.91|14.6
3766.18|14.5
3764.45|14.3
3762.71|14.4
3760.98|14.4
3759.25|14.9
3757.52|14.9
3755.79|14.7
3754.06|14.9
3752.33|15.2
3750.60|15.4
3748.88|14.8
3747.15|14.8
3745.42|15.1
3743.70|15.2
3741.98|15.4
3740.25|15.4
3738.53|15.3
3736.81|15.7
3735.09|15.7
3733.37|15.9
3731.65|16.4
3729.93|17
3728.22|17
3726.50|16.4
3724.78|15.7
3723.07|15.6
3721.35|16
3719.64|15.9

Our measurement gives 15.7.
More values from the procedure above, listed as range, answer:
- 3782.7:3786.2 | 14.1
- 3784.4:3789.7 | 14.3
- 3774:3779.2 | 14.4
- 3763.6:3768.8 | 14.5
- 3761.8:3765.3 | 14.3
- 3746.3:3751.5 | 15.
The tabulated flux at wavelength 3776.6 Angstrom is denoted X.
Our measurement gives 14.3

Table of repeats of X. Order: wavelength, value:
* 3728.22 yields 17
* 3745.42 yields 15.1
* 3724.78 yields 15.7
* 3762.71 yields 14.4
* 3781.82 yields 14.6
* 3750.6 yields 15.4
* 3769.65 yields 14.7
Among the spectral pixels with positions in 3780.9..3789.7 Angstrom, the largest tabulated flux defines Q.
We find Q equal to 14.6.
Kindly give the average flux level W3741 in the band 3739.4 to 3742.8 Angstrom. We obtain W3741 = 15.4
